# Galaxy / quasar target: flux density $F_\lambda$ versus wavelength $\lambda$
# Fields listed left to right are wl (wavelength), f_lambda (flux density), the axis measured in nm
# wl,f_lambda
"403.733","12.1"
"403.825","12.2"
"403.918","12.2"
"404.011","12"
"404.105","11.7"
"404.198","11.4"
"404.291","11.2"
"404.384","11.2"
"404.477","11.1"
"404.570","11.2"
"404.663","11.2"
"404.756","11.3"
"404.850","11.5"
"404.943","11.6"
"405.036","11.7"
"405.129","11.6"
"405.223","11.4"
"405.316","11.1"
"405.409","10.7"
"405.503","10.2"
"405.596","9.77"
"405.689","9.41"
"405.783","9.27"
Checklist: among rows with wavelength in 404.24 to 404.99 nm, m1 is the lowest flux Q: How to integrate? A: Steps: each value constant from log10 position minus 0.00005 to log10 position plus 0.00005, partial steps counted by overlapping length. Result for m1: 11.1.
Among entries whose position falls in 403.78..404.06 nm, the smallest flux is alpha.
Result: 12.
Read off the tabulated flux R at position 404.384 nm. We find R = 11.2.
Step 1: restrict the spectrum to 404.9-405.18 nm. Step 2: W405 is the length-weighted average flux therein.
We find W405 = 11.6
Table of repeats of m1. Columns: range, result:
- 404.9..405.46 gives 10.7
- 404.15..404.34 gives 11.2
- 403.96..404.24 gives 11.4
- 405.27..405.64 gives 9.77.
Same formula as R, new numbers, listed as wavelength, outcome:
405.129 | 11.6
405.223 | 11.4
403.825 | 12.2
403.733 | 12.1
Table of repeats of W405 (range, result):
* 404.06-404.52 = 11.3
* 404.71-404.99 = 11.5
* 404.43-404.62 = 11.2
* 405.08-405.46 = 11.2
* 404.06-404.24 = 11.6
